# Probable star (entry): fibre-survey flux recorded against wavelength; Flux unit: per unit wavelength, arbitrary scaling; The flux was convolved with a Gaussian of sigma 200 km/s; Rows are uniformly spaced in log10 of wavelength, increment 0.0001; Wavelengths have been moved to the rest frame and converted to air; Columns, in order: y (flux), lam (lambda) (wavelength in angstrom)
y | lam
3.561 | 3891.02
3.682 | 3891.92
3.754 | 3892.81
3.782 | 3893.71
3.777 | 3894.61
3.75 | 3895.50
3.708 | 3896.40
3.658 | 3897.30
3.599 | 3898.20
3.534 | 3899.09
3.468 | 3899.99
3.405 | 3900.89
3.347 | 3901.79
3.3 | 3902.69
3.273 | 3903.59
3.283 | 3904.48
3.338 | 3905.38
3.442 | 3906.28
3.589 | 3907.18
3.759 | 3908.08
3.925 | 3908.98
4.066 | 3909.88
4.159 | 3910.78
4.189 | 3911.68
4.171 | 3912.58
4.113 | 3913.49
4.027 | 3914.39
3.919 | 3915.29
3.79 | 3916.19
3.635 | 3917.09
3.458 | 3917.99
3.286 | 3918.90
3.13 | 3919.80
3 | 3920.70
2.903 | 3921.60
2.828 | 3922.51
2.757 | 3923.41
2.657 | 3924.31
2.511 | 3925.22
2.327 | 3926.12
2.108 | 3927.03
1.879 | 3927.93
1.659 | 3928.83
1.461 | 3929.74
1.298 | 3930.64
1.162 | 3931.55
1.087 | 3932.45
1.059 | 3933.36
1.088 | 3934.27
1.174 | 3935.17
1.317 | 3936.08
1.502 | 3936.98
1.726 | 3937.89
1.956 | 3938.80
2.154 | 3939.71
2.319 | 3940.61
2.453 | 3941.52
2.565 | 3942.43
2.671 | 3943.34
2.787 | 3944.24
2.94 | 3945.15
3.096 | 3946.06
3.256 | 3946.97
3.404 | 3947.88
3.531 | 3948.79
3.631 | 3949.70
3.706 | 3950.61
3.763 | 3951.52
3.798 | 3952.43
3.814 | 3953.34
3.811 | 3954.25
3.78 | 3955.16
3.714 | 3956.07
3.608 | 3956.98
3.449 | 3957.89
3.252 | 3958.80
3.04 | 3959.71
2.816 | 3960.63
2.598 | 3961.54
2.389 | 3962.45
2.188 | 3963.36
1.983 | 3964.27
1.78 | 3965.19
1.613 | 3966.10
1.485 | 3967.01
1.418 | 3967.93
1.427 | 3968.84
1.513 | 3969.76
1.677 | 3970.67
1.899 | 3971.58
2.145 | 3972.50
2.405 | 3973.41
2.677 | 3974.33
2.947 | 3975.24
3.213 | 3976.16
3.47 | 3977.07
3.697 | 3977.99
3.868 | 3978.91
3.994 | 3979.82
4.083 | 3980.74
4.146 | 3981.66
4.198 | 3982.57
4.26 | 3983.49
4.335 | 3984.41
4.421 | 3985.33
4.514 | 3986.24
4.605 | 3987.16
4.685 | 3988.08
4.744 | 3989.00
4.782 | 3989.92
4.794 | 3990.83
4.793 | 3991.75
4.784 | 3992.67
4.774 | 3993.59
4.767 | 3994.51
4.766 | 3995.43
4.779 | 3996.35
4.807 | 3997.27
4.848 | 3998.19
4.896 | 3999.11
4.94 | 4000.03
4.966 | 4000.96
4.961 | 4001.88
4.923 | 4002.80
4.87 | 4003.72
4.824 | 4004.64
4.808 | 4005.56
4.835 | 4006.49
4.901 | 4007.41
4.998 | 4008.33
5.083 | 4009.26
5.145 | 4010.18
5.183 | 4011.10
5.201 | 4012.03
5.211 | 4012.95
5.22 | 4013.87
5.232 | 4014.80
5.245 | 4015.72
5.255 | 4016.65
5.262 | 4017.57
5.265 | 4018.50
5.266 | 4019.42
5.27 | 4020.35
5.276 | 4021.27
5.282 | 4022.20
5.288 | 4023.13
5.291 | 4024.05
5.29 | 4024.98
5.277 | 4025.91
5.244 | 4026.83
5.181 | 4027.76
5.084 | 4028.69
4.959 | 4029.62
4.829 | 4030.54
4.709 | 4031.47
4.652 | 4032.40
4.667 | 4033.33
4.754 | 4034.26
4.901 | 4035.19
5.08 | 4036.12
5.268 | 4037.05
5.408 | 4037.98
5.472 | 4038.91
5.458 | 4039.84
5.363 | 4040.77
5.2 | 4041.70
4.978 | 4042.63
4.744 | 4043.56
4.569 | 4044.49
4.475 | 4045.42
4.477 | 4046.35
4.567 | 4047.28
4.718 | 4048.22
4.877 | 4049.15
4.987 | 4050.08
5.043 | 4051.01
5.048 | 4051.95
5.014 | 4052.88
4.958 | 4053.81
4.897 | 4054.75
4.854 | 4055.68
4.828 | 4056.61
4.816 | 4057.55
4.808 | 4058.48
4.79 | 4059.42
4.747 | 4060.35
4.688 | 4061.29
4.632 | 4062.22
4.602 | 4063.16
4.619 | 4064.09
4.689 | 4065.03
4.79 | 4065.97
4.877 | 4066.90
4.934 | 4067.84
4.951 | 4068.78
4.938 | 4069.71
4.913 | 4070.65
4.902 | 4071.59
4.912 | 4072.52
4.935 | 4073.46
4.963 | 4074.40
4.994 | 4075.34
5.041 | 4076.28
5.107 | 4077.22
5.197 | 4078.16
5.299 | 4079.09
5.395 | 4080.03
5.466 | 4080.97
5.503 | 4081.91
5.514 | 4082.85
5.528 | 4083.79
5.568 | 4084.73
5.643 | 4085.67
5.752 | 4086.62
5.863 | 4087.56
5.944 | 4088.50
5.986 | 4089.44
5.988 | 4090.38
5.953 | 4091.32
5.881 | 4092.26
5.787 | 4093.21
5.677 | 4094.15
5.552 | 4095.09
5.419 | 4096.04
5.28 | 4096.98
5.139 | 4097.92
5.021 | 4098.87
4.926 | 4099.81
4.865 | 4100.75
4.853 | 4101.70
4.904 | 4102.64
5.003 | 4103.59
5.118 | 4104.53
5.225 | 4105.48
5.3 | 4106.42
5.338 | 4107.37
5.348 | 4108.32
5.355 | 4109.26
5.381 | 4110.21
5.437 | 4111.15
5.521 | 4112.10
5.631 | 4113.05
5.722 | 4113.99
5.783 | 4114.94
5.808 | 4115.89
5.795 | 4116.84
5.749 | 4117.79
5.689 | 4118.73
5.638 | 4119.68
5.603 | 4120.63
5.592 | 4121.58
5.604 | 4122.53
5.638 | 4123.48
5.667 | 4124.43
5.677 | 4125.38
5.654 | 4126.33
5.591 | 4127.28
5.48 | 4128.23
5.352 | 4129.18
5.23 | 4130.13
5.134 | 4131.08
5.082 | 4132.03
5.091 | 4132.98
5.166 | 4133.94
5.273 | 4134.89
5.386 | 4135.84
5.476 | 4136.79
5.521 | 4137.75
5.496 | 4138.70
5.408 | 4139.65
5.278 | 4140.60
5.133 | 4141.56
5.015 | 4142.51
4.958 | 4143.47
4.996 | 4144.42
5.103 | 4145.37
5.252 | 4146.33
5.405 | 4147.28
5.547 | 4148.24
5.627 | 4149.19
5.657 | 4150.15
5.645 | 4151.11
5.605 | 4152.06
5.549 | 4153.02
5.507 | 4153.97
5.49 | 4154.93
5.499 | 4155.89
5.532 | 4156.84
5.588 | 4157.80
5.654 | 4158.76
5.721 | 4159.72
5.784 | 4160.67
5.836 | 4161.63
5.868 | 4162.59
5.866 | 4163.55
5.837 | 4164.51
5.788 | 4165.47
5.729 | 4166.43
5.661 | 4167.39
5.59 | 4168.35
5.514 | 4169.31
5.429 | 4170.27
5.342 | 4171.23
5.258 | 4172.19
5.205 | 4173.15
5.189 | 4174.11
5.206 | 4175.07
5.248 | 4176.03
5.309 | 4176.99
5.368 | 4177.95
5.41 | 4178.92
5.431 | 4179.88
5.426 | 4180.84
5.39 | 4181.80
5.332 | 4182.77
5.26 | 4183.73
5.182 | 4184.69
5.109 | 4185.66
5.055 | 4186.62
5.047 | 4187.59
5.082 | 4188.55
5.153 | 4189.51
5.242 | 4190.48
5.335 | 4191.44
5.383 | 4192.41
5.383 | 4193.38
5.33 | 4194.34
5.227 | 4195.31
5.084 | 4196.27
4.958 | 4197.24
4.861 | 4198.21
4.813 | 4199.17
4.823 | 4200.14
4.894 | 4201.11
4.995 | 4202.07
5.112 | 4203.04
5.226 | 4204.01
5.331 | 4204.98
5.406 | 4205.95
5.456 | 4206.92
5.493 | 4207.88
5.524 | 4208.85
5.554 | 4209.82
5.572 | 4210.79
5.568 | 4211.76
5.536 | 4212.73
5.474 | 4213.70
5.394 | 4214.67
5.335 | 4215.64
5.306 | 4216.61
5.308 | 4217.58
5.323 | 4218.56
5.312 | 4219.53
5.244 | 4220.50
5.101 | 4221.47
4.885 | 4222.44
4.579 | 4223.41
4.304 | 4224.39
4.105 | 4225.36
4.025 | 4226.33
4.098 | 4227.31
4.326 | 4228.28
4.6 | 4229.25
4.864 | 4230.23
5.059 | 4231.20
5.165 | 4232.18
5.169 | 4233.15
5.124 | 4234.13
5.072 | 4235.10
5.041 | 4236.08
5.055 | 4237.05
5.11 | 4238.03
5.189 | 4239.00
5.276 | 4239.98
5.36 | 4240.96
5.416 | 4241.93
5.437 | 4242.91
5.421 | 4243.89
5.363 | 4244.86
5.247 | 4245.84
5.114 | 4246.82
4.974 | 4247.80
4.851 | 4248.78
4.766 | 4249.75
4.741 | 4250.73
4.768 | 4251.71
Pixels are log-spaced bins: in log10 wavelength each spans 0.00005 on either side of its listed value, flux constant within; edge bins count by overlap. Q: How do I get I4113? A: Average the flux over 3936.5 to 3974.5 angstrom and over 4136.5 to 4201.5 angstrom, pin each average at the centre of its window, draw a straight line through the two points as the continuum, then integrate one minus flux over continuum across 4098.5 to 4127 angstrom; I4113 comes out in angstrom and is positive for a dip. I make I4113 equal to -4.8 angstrom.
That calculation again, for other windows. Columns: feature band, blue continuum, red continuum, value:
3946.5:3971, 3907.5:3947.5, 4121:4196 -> 1.45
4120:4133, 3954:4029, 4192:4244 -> -2.09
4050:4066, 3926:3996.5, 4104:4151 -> -1.51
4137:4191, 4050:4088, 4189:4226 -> -2.94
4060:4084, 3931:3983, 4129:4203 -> -4.97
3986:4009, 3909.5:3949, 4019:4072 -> -4.76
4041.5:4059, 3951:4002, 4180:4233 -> -3.25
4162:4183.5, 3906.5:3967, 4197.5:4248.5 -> -3.54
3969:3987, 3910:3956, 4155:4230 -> -0.54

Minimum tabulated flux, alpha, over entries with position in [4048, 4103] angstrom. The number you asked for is 4.602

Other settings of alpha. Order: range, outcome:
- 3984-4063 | 4.335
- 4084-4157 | 4.853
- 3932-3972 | 1.059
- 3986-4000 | 4.514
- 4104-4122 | 5.118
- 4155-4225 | 4.304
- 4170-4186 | 5.109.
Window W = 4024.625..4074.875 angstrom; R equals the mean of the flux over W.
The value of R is 4.91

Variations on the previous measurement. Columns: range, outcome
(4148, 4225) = 5.35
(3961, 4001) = 3.56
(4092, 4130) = 5.45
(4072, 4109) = 5.36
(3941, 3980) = 2.86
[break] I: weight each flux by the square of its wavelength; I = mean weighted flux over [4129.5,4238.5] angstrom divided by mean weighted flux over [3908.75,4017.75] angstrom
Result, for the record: 1.69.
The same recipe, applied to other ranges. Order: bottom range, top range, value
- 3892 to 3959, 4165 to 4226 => 1.97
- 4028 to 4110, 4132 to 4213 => 1.10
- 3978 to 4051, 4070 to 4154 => 1.16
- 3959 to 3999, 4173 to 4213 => 1.68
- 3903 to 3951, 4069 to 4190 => 2.14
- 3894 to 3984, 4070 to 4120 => 1.99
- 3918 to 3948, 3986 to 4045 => 2.34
